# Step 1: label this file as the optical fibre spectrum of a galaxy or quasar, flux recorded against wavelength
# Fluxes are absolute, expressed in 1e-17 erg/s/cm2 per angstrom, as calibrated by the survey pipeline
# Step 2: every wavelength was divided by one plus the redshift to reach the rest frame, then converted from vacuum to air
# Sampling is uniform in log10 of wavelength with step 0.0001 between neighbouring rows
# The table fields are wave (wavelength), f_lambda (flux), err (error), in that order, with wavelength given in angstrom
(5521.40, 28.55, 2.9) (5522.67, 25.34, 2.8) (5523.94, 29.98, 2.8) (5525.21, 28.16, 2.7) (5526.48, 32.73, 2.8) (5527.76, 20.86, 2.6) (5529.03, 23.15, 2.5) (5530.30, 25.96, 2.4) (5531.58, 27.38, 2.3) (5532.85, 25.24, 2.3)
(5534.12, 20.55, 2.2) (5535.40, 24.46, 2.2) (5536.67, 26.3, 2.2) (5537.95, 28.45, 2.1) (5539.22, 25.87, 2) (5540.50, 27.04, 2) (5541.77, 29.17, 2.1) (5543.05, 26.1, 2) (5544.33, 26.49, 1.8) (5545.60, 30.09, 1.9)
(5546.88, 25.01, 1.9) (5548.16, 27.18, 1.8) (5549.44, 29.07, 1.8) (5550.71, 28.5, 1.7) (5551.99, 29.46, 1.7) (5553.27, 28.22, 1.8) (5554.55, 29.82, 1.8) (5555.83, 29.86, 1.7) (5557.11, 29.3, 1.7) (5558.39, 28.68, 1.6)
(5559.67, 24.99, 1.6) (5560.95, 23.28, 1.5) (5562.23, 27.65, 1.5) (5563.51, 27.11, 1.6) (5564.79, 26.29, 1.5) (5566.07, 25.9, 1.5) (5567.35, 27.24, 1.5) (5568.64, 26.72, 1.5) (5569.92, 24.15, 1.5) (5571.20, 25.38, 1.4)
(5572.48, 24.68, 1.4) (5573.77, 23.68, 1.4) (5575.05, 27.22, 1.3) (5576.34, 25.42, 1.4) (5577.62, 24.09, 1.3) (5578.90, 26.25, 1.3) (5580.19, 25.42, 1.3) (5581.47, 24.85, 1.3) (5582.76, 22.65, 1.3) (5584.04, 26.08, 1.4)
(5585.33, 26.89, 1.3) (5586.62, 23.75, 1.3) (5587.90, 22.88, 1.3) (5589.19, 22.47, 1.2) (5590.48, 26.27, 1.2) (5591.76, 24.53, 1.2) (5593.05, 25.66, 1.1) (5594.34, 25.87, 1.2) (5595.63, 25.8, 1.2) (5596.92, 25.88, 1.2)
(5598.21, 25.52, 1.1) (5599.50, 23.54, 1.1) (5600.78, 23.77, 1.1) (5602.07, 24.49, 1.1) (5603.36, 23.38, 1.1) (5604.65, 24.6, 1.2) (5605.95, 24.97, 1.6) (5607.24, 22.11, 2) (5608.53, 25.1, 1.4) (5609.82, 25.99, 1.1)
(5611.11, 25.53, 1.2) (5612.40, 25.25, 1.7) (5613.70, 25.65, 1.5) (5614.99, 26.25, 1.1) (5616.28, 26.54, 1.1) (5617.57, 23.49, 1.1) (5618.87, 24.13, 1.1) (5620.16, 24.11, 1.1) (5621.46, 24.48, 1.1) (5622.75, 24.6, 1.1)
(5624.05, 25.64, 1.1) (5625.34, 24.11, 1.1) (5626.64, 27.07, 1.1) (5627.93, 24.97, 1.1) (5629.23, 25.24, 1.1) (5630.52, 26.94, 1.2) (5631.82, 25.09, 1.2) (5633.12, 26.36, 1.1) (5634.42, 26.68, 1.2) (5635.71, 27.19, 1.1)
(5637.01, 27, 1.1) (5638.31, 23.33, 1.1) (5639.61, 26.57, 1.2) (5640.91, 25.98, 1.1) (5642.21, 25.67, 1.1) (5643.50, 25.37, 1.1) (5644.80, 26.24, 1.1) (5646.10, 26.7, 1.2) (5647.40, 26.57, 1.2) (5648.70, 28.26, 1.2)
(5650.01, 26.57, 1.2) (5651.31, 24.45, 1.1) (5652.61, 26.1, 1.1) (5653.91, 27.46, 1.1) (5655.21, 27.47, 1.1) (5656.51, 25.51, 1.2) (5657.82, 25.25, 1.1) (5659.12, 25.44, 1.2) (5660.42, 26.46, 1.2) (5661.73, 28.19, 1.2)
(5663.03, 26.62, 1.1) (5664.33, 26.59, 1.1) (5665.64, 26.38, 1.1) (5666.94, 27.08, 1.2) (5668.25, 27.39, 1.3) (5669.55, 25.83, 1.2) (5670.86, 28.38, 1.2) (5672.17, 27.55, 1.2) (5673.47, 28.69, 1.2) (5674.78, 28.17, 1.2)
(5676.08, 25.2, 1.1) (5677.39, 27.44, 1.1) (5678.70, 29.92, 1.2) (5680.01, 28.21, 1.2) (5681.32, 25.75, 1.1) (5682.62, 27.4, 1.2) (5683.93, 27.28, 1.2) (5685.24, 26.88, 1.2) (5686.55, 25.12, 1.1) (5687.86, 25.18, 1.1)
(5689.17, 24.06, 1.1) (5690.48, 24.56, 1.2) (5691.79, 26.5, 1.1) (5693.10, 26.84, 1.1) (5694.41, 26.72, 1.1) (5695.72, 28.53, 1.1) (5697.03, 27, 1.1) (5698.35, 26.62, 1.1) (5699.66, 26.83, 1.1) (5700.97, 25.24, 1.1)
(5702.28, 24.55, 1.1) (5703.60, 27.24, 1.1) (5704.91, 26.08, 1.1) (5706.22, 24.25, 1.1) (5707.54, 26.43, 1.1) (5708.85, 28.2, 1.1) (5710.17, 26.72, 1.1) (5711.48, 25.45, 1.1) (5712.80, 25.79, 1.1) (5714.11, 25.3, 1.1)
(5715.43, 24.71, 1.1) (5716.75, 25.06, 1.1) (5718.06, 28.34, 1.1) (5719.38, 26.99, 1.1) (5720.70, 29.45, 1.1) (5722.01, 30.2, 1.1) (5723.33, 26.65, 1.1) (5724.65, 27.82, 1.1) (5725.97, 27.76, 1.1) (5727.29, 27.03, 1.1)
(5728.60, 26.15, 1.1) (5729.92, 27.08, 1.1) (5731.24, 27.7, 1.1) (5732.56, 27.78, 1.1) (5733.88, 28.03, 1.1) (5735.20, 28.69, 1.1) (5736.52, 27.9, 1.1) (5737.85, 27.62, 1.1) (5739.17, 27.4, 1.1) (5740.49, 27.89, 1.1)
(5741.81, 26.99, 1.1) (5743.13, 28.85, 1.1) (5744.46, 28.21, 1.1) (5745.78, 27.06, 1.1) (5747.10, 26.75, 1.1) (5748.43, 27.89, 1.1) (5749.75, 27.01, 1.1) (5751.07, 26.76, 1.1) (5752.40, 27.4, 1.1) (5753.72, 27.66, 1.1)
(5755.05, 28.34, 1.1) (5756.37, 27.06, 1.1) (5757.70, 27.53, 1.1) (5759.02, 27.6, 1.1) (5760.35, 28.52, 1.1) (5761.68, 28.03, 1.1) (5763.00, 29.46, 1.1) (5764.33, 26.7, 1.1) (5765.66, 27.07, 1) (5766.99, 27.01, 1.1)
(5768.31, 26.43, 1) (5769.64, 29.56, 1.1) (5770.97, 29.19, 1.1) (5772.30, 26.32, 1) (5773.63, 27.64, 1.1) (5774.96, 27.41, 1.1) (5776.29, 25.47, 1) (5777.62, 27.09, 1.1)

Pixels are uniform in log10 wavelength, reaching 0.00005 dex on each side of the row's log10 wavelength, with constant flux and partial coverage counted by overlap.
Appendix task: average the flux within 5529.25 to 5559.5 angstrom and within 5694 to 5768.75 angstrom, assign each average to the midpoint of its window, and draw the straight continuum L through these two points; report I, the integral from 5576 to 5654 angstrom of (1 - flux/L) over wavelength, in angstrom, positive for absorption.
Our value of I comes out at 5.49 angstrom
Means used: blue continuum 27.2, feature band 25.3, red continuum 27.2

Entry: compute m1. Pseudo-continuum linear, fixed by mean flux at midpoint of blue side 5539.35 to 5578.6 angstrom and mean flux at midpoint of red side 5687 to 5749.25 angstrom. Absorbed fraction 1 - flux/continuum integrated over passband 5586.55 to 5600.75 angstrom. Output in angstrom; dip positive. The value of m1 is 1.1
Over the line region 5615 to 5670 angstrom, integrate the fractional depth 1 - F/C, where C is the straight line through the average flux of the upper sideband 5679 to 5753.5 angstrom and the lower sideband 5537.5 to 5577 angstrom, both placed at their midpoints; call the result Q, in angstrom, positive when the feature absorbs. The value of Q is 2.0 angstrom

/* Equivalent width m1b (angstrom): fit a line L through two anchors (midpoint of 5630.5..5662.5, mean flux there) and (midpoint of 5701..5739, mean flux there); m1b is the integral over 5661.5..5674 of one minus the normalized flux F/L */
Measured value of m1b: -0.4 angstrom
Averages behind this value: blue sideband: 26.3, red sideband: 26.9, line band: 27.2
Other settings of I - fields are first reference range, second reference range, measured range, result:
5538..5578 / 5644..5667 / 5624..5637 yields 0.3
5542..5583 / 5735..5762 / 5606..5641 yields 2.1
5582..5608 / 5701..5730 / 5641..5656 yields -0.5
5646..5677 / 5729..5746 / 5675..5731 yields 1.4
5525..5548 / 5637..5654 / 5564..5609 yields 2.1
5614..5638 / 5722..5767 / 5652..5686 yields -1.0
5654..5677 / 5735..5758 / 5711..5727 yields 0.2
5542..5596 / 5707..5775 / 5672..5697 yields 0.2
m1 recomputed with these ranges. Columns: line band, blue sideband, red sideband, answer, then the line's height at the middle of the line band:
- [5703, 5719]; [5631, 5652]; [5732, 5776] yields 0.6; 27.1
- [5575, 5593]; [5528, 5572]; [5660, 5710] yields 1.2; 26.7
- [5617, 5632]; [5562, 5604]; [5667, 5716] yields 0.4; 25.7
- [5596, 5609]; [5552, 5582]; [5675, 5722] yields 1.0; 26.5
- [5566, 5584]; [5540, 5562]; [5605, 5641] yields 1.1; 27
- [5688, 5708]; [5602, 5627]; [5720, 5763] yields 0.5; 26.8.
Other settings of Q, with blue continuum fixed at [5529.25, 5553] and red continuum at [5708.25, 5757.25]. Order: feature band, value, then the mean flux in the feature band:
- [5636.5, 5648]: 0.5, 25.9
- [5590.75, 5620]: 2.2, 24.9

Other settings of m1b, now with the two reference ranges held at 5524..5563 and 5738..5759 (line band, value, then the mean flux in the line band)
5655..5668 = 0.4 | 26.5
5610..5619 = 0.6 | 25.4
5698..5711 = 0.6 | 26.2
